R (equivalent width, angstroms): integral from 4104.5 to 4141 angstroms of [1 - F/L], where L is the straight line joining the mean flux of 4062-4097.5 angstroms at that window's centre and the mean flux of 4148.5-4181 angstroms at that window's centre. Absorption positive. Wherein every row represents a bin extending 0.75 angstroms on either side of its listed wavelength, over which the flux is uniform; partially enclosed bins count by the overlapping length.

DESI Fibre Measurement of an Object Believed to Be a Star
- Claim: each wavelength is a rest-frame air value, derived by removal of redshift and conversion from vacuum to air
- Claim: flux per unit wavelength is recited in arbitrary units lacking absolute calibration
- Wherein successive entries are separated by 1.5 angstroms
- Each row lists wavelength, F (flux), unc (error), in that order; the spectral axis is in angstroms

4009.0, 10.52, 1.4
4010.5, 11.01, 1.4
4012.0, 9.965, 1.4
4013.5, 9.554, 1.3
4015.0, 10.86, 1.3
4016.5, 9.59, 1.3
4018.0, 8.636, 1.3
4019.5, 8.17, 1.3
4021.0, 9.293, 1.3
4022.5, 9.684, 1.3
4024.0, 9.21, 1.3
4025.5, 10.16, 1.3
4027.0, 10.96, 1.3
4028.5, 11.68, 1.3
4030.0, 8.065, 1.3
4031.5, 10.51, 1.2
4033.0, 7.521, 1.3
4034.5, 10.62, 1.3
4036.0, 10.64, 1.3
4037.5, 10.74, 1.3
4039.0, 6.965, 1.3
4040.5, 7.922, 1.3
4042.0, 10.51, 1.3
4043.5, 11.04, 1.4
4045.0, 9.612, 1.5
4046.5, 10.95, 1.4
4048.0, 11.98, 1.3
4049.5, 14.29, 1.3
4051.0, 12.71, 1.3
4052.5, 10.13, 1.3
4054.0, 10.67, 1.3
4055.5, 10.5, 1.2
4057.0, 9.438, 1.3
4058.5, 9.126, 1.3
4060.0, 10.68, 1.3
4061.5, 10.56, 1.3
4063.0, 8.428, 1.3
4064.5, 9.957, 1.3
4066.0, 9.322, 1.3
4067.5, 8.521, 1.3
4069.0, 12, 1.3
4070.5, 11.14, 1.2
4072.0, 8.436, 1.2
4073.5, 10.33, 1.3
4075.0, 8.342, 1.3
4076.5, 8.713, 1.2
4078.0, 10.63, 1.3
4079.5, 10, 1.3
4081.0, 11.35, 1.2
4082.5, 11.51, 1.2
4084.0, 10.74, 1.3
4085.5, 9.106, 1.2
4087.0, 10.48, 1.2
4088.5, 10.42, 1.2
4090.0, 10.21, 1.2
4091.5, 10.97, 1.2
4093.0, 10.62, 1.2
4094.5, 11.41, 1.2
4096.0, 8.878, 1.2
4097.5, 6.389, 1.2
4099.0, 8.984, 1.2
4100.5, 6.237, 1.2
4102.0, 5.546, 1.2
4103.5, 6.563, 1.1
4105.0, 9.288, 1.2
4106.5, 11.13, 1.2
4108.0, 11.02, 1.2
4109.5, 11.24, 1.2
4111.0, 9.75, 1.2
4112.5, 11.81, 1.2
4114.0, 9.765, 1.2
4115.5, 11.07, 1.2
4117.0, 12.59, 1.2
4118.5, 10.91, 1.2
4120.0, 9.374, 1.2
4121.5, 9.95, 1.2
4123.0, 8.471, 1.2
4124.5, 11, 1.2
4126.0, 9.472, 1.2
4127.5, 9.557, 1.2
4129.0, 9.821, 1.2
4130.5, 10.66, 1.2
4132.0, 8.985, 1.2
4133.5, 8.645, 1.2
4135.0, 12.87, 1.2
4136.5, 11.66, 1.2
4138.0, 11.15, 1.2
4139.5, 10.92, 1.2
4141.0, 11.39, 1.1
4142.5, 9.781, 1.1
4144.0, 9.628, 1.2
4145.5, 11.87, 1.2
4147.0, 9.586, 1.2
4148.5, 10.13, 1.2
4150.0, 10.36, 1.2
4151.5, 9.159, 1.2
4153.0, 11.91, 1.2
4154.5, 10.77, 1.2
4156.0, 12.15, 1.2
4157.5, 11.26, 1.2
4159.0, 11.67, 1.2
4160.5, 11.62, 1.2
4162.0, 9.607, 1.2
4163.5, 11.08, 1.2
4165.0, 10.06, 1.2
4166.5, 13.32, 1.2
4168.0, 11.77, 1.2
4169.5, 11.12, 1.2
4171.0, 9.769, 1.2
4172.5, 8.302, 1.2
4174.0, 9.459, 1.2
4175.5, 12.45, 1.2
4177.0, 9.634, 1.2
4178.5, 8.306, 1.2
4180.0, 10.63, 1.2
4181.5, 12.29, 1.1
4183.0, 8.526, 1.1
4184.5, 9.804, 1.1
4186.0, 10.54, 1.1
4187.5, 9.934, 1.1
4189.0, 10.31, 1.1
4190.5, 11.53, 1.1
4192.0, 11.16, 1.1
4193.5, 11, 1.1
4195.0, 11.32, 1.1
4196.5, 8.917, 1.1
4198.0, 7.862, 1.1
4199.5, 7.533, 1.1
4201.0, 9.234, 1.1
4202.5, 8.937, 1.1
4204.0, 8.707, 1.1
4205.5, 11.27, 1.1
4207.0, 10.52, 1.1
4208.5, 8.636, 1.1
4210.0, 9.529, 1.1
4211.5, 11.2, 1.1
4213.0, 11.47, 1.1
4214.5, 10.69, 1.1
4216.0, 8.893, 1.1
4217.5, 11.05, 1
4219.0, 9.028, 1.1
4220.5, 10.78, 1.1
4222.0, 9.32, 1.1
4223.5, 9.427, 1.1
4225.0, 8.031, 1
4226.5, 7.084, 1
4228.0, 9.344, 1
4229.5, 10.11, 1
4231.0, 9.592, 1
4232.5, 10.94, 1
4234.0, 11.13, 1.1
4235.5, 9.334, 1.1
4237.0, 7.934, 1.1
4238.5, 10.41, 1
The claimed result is -0.5 angstroms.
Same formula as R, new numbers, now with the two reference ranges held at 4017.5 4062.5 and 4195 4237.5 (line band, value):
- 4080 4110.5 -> 1.0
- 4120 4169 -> -4.2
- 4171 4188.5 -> -0.6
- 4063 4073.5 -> 0.2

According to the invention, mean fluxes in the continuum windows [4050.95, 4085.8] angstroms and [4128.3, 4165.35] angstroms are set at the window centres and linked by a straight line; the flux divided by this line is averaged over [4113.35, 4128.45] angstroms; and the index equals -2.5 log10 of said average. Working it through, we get 0.027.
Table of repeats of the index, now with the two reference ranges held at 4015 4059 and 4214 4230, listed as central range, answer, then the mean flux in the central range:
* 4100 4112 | 0.099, 8.96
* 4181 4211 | -0.042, 9.87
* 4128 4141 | -0.096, 10.6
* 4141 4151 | -0.067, 10.3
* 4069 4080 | 0.014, 9.81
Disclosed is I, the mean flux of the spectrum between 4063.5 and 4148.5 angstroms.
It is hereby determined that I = 10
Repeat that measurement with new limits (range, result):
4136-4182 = 10.7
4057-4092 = 10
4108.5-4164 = 10.6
